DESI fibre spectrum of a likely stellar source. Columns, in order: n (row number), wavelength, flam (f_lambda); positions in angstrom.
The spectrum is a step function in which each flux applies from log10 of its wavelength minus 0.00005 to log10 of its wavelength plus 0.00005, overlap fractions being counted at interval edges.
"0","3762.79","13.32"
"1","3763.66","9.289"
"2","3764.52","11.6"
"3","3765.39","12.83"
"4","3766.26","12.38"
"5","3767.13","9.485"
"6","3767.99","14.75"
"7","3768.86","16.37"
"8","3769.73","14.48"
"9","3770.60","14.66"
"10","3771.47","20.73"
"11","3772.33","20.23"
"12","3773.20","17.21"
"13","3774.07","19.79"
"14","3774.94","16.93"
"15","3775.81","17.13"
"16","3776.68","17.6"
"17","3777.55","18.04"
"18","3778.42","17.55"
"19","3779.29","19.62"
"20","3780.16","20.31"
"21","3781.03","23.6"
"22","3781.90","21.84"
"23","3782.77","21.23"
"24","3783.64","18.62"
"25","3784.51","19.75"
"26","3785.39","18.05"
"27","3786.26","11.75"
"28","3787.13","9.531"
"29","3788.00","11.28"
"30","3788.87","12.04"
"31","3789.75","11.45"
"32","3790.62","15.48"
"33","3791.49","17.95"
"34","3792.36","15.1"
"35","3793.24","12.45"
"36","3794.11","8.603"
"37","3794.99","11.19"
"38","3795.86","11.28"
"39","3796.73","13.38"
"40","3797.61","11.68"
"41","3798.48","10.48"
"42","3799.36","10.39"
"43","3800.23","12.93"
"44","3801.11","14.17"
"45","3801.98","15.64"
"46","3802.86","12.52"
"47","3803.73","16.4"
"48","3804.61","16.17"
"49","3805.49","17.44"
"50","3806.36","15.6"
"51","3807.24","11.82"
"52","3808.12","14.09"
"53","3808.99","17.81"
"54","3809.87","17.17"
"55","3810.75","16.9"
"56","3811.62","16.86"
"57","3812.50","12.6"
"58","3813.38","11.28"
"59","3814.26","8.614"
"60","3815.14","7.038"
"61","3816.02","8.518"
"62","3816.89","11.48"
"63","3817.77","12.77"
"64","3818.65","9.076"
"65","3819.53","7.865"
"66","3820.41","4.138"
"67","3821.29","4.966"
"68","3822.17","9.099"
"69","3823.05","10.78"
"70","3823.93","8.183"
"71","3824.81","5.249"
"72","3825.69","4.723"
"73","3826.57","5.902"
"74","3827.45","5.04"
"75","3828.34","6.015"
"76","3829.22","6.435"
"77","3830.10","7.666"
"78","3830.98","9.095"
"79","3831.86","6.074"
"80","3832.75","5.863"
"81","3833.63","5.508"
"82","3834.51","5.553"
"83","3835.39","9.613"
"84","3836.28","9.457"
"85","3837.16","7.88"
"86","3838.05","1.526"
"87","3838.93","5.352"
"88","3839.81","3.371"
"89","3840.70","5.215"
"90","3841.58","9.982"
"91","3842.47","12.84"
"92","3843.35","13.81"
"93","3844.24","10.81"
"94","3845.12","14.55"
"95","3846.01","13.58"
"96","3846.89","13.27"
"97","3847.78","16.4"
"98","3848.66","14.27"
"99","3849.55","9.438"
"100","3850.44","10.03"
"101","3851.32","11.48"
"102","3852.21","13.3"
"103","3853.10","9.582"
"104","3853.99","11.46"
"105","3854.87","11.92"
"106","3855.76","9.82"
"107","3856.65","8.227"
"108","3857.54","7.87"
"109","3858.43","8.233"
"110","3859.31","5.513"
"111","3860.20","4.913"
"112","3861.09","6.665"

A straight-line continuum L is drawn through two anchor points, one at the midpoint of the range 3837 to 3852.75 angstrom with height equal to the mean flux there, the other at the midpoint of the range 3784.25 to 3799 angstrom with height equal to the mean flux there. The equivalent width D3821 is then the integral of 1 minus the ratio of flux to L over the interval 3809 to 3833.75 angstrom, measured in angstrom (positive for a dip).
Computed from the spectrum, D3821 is 5.7 angstrom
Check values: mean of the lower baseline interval 12.9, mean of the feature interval 8.94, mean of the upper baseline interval 10.4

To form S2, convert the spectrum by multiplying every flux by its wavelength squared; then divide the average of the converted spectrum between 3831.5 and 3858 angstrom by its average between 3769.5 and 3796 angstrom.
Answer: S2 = 0.61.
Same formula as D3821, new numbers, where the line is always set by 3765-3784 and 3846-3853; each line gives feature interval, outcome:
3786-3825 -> 8.7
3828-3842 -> 7.2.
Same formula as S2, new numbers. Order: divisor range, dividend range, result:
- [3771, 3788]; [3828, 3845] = 0.43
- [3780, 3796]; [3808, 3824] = 0.73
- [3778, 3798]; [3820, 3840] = 0.43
